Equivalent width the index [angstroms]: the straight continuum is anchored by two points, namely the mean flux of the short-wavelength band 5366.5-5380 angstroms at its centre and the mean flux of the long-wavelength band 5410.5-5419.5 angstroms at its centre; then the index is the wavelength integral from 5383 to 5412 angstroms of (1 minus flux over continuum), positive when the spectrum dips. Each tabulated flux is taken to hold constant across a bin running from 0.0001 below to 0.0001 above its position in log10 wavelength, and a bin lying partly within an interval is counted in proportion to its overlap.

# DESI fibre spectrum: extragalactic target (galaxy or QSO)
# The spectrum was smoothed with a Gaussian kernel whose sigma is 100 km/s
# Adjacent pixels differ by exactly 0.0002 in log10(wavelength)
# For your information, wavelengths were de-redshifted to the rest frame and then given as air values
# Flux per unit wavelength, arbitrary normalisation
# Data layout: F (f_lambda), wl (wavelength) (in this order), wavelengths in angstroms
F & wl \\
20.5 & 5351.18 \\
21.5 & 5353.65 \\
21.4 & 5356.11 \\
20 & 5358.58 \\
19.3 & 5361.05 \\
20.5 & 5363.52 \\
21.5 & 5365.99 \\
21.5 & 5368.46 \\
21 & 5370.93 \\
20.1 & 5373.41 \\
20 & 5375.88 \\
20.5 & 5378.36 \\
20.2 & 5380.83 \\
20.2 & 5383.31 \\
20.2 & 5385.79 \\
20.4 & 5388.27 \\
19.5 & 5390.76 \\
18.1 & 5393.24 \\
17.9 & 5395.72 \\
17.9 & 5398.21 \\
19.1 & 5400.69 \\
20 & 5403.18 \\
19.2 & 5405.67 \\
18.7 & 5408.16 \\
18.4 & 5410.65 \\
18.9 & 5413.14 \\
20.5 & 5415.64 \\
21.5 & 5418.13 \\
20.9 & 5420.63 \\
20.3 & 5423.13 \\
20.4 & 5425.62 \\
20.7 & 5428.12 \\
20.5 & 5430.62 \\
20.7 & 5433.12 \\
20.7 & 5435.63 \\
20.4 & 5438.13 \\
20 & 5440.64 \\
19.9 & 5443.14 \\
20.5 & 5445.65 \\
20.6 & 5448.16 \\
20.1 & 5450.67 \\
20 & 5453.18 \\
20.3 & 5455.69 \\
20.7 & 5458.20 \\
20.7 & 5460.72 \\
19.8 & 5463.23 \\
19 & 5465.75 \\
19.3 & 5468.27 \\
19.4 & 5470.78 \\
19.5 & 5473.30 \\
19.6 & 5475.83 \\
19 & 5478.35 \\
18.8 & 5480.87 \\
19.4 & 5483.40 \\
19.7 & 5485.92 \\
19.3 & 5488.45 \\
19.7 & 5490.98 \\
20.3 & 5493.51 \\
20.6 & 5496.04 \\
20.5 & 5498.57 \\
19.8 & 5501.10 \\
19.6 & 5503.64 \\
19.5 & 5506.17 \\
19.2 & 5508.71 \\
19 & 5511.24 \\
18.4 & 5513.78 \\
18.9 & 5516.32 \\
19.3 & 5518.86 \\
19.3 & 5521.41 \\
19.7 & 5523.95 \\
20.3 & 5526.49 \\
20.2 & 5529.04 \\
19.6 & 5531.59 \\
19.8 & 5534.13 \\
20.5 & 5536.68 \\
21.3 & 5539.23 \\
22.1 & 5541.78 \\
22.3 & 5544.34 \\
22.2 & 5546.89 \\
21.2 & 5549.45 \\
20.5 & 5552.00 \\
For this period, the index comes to 1.7 angstroms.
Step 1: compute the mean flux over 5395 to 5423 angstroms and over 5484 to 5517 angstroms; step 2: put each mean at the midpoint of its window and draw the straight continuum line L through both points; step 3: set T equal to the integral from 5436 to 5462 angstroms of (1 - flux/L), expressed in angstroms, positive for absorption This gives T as -1.1 angstroms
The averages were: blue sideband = 19.4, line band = 20.3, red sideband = 19.6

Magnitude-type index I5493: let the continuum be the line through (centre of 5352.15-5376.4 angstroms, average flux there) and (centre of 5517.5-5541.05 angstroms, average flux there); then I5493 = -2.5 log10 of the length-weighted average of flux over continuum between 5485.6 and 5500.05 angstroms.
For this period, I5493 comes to 0.01 mag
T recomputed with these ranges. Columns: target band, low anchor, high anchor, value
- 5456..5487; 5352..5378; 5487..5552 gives 1.1 angstroms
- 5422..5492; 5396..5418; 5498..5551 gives -1.4 angstroms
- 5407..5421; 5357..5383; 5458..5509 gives 0.3 angstroms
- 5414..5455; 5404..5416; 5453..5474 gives -2.2 angstroms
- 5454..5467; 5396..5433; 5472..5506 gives -0.3 angstroms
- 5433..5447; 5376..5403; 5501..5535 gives -0.6 angstroms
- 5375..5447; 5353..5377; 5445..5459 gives 2.2 angstroms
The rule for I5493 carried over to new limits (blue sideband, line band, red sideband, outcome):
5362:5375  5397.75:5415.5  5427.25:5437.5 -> 0.09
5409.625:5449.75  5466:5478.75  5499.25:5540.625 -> 0.04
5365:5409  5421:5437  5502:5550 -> -0.04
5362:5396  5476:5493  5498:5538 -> 0.02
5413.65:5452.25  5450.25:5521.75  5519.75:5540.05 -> 0.03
